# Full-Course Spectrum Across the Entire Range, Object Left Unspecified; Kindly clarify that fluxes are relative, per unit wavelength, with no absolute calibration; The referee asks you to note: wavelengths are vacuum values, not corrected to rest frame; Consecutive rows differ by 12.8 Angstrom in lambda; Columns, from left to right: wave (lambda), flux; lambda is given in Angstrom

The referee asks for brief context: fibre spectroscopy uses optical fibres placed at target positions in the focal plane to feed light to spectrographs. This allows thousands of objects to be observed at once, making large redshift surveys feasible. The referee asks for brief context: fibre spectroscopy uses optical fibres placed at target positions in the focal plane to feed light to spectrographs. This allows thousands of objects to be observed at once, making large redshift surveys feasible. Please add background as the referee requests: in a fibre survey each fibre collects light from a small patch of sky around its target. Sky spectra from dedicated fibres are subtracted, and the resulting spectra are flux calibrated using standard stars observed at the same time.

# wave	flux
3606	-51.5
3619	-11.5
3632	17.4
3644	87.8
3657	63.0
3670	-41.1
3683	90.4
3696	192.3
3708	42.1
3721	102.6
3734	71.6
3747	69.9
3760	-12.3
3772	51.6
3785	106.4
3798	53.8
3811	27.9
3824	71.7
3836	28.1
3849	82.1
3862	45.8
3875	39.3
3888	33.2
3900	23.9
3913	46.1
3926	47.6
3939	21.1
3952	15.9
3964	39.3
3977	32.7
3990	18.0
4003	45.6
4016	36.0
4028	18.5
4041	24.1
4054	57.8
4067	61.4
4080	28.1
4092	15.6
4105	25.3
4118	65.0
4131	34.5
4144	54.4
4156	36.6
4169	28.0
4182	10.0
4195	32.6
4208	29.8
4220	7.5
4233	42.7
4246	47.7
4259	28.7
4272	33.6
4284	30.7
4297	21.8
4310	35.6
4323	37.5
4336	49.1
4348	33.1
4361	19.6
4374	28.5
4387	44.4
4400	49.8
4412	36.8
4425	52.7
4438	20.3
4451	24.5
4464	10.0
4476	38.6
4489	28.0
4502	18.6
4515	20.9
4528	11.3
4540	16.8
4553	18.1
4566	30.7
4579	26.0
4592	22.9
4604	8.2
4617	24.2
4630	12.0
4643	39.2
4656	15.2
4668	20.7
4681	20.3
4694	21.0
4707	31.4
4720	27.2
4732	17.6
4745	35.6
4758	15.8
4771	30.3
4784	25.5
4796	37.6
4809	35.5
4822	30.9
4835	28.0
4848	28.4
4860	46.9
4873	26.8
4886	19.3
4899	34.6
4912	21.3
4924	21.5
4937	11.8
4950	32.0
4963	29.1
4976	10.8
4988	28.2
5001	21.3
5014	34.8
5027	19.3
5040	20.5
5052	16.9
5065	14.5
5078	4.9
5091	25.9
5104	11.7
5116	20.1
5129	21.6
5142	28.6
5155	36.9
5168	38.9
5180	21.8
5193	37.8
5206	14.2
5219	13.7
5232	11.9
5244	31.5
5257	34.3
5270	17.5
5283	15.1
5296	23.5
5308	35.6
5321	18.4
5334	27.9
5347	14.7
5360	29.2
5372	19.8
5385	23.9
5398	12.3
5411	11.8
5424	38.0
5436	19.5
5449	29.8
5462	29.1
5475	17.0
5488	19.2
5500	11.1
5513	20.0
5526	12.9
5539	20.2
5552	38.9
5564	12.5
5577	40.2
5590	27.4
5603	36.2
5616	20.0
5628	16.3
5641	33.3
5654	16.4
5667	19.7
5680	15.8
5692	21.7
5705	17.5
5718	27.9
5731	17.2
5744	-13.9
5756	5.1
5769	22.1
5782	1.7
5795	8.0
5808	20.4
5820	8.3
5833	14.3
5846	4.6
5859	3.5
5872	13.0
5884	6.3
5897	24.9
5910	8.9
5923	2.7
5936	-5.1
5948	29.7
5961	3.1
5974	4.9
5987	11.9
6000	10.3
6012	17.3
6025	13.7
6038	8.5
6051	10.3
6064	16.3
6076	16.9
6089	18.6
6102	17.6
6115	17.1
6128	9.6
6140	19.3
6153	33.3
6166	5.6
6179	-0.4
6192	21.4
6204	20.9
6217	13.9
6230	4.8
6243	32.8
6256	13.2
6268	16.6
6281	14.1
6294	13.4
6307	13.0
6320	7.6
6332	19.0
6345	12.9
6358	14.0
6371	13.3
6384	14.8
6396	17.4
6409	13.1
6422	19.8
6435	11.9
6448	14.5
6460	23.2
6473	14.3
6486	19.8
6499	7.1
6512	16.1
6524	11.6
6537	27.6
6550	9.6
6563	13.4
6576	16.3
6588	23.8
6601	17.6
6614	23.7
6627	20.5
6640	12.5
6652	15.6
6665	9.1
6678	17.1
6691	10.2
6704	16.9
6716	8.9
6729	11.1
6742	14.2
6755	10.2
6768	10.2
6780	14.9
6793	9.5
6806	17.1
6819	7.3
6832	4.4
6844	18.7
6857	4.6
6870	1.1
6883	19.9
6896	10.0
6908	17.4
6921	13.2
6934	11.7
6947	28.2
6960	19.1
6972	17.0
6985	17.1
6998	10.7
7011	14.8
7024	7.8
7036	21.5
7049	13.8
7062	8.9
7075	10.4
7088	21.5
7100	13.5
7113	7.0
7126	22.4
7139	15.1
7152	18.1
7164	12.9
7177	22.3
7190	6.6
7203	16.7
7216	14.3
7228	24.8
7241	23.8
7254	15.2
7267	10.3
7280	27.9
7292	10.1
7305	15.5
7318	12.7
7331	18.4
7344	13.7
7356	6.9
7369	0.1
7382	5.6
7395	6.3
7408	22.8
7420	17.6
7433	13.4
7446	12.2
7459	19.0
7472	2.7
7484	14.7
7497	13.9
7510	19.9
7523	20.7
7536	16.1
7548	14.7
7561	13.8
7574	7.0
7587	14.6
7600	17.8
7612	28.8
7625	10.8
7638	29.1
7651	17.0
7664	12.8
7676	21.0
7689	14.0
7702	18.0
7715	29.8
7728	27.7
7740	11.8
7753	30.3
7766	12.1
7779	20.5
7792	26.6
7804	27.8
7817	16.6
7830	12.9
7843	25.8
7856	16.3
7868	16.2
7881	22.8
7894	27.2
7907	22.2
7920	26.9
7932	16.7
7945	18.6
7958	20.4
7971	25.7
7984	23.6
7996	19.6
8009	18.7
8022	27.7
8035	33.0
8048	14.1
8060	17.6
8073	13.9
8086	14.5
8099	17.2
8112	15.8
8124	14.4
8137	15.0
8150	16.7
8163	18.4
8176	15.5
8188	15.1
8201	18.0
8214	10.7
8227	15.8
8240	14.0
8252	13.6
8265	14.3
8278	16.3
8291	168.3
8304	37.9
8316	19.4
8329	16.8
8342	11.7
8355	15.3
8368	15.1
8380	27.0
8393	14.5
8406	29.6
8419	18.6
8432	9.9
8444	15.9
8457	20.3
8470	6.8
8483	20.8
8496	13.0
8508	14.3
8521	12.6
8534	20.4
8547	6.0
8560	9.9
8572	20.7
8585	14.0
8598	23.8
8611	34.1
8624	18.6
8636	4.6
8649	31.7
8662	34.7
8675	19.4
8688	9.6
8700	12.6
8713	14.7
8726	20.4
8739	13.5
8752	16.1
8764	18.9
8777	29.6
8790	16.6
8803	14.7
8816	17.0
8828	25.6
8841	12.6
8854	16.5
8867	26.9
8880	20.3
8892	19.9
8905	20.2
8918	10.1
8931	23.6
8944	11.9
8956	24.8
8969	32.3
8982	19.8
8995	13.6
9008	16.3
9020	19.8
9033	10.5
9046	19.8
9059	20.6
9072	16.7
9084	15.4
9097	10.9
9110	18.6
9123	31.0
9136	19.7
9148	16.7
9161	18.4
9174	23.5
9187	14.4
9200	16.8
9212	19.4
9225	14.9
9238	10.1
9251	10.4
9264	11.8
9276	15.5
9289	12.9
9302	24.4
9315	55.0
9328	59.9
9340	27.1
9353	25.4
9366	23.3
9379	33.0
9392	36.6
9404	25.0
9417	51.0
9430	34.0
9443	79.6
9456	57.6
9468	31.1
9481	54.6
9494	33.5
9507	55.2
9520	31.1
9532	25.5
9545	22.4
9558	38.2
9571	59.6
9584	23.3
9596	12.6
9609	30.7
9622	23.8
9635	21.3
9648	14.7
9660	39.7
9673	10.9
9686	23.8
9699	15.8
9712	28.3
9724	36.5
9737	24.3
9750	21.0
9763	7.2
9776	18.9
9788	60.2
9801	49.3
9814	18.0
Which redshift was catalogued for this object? 1.22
